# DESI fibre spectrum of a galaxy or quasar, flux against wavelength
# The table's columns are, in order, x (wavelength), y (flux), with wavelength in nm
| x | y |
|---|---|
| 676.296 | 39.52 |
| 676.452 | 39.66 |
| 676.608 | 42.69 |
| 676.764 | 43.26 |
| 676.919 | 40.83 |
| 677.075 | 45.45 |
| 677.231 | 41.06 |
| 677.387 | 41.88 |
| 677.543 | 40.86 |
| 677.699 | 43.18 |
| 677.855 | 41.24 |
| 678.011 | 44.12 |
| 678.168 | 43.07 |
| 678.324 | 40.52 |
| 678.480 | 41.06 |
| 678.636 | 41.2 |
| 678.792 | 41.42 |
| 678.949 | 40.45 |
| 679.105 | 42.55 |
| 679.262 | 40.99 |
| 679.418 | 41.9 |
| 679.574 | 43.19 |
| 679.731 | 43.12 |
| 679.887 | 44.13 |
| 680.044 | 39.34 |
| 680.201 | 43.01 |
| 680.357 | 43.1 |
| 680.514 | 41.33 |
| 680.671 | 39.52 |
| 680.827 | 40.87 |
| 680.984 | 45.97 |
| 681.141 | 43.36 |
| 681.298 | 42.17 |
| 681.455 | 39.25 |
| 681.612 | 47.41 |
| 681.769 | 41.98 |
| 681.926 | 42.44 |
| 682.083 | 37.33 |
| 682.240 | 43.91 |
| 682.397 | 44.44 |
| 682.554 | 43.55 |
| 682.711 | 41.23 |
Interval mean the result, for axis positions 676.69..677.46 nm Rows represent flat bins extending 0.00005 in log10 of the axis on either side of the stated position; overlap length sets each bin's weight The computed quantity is 42.5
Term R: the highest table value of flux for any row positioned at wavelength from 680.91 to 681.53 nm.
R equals 45.97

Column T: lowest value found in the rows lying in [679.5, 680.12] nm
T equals 39.34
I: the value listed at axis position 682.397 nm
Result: 44.44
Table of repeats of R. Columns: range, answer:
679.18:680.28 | 44.13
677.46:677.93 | 43.18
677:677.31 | 45.45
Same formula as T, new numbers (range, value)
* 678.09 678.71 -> 40.52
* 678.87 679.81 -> 40.45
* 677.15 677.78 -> 40.86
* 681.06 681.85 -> 39.25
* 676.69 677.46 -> 40.83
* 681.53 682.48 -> 37.33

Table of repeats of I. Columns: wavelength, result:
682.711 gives 41.23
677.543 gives 40.86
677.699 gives 43.18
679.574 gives 43.19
